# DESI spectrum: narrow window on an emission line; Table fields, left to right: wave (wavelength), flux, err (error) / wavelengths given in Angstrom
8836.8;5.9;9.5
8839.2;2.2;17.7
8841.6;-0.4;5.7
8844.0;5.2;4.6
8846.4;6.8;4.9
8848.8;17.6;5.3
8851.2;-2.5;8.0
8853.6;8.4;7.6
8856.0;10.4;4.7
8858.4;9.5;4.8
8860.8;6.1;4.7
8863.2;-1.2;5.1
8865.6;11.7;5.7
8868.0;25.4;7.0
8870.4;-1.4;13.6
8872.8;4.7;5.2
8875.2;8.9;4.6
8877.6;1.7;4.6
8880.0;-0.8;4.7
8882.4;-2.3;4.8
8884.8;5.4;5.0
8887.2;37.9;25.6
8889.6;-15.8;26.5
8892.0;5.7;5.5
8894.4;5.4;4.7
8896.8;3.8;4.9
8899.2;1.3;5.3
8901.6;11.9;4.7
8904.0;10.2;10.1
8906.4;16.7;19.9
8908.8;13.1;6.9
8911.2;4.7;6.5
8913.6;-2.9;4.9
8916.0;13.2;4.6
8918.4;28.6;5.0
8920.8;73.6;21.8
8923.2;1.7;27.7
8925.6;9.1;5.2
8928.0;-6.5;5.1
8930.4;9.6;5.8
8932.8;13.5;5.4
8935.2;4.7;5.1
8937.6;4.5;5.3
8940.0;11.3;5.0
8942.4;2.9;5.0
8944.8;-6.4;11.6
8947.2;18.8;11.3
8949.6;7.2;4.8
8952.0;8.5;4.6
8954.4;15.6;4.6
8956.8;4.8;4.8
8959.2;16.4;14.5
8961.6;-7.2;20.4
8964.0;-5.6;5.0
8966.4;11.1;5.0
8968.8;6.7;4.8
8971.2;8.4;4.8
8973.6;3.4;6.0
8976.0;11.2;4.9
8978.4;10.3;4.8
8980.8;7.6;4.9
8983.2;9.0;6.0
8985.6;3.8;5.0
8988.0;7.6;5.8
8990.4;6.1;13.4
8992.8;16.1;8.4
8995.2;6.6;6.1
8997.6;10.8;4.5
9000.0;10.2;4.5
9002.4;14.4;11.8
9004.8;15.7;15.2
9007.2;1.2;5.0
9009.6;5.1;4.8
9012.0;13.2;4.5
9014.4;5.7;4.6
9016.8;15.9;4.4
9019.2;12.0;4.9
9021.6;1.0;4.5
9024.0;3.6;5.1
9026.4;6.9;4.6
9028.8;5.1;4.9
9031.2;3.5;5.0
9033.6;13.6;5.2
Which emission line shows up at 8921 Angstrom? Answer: H-beta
